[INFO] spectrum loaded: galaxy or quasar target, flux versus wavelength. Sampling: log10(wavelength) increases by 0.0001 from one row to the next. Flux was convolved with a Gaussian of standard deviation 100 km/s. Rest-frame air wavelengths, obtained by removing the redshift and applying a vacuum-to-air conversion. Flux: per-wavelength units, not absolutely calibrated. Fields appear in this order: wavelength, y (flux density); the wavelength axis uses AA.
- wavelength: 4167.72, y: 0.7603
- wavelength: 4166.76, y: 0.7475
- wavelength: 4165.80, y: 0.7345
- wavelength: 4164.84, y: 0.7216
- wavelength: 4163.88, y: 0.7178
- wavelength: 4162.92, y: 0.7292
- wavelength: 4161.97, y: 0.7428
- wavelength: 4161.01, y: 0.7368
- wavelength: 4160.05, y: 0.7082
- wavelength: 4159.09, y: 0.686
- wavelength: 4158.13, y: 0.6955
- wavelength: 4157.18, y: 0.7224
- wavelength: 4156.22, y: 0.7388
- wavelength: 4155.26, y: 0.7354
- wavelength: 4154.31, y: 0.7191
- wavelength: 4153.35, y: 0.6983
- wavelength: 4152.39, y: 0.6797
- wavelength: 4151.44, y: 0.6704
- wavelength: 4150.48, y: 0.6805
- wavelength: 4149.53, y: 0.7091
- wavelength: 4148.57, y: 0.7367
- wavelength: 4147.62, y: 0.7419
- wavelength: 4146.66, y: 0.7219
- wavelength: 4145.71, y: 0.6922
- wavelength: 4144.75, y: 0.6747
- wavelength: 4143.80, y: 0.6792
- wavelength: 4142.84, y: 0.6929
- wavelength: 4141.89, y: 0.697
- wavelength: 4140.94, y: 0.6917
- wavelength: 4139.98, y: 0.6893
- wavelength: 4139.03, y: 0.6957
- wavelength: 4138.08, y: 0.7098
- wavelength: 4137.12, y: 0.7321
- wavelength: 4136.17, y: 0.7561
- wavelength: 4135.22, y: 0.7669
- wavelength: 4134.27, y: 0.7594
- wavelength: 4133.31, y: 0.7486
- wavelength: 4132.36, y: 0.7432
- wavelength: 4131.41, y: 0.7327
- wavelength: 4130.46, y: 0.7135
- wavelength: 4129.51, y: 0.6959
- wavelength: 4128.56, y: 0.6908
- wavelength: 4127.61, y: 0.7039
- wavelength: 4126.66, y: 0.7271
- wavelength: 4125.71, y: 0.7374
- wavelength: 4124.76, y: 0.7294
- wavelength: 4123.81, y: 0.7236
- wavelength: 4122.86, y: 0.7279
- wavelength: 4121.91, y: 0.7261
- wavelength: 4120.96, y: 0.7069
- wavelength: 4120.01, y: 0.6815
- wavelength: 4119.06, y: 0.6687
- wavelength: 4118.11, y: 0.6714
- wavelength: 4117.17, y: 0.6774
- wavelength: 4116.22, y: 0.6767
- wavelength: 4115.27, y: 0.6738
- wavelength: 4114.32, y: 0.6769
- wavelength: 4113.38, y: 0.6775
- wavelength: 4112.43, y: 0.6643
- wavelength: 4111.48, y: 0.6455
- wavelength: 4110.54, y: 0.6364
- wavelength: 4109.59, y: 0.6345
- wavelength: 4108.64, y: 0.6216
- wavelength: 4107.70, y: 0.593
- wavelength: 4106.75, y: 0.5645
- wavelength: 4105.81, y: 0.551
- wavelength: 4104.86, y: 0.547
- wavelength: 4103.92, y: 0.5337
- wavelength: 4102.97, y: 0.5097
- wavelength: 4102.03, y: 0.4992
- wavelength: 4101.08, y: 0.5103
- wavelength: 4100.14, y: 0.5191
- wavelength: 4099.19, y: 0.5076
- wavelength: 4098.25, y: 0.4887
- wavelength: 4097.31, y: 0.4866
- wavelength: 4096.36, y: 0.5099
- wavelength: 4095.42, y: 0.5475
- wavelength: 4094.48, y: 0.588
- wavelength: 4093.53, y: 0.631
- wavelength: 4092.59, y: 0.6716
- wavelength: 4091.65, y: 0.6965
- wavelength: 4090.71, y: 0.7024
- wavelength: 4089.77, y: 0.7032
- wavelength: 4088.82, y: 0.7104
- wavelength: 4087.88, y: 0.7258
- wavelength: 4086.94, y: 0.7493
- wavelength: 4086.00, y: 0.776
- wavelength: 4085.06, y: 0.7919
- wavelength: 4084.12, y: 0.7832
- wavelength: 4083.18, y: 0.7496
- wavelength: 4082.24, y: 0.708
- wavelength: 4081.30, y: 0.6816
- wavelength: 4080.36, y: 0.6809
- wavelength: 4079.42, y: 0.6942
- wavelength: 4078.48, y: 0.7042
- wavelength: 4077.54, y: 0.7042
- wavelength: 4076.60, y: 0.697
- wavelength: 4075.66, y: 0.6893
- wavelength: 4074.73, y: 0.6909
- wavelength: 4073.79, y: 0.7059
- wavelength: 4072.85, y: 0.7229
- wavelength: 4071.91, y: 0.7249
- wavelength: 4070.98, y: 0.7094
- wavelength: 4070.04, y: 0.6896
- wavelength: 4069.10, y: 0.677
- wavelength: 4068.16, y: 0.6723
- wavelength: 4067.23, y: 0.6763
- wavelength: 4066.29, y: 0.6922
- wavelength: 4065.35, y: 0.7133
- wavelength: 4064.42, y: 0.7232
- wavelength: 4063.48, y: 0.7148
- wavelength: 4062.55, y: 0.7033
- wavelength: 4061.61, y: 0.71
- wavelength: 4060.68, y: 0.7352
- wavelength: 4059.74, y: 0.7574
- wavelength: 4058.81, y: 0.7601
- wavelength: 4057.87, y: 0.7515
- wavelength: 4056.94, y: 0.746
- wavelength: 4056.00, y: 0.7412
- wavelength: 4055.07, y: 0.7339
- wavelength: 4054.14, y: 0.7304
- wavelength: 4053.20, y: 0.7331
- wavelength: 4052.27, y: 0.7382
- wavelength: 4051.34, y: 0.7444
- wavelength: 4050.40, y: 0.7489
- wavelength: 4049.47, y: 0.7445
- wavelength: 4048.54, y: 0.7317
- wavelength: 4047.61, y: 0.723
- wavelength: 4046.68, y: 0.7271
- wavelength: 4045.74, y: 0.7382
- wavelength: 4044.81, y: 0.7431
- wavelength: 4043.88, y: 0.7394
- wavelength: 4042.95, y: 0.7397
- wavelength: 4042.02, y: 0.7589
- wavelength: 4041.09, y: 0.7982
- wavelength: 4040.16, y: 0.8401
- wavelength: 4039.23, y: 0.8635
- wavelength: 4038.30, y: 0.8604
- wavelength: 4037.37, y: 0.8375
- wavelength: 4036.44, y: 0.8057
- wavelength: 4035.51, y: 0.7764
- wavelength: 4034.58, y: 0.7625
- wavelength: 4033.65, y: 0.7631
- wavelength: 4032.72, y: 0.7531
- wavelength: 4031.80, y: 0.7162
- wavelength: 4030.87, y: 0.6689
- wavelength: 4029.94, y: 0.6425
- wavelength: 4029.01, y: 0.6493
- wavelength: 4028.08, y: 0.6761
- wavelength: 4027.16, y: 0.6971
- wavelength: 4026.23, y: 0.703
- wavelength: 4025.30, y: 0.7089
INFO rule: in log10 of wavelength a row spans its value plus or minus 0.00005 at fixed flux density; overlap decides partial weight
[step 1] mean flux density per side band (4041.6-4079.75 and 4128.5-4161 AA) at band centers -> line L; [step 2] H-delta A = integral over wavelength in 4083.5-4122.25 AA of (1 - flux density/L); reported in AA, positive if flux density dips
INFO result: 4.6 AA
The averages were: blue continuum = 0.721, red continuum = 0.713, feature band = 0.633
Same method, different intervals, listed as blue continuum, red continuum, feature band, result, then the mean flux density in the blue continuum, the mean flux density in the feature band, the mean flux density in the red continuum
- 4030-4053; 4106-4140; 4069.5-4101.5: 2.6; 0.761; 0.666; 0.693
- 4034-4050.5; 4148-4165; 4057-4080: 1.5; 0.775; 0.71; 0.713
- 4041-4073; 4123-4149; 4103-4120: 2.2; 0.728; 0.629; 0.718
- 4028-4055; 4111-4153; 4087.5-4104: 3.1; 0.751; 0.586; 0.705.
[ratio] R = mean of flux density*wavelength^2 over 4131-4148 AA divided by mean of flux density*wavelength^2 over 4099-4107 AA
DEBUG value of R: 1.4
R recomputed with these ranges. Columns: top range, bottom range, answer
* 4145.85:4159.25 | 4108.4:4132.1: 1.05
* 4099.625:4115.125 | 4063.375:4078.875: 0.86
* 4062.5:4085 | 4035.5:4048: 0.92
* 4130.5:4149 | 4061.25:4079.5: 1.06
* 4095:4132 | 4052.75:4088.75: 0.90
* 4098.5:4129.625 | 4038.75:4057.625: 0.88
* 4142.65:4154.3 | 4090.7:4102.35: 1.28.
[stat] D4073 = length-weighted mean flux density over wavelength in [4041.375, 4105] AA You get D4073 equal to 0.686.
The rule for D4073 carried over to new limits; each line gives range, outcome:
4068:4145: 0.671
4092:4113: 0.568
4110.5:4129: 0.693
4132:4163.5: 0.714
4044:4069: 0.728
